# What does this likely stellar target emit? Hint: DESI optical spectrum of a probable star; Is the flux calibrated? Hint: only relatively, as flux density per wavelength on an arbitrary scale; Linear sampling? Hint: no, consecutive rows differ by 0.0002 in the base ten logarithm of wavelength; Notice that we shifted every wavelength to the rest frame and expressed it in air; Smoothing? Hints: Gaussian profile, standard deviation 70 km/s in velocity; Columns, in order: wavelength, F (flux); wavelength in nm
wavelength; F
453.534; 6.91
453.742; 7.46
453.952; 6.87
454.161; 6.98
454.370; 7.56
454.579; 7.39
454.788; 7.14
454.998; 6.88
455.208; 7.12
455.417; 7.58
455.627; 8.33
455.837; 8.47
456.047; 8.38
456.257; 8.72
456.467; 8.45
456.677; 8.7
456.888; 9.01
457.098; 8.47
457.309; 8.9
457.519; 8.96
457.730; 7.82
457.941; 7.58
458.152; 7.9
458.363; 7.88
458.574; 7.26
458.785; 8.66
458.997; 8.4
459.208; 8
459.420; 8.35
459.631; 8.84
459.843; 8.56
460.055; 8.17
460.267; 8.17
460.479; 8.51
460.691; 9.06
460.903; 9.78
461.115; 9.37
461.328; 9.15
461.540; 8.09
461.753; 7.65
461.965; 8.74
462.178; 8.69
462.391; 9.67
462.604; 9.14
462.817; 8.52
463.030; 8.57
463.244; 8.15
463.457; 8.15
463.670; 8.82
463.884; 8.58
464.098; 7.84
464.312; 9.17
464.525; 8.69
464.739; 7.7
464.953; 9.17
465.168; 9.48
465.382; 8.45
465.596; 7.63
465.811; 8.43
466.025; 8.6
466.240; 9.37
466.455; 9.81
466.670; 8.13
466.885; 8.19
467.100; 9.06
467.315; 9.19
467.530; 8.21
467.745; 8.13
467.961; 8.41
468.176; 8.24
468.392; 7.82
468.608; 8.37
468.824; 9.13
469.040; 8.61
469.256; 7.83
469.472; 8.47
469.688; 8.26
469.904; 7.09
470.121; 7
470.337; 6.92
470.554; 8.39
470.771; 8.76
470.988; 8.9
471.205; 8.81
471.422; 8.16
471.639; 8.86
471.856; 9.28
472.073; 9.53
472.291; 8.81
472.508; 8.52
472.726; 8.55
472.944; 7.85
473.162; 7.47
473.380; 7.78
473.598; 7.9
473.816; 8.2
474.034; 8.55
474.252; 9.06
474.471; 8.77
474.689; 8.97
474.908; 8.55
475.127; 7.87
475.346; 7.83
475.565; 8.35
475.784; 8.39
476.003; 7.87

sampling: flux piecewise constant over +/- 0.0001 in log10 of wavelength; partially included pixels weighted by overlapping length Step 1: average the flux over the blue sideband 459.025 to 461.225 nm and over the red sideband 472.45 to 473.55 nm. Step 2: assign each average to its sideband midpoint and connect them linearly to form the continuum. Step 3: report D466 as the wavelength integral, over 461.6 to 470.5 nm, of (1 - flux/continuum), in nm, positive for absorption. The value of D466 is -0.08 nm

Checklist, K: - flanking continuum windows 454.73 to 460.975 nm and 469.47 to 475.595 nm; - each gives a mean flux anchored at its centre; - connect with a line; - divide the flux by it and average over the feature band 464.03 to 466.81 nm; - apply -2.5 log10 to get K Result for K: -0.05 mag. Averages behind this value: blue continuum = 8.27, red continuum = 8.32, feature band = 8.66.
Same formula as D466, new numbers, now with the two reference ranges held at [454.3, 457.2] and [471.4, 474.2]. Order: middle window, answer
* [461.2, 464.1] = -0.14 nm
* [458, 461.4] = -0.15 nm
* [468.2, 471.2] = 0.08 nm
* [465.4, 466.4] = -0.04 nm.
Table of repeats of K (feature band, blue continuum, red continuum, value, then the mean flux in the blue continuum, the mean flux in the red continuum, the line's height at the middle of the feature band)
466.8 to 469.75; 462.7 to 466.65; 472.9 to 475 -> 0.009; 8.61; 8.32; 8.5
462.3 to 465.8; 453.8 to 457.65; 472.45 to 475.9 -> -0.062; 7.99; 8.28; 8.12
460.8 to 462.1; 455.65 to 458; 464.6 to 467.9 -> -0.028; 8.51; 8.63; 8.57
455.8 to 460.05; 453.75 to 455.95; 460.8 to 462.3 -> -0.041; 7.43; 8.79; 8.06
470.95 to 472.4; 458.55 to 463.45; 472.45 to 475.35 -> -0.072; 8.6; 8.29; 8.34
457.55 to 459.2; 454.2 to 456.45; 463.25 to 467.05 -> 0.006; 7.76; 8.6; 8.02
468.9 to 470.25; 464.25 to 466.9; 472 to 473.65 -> 0.076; 8.69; 8.28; 8.46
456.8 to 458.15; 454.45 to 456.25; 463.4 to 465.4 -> -0.064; 7.72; 8.62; 7.93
